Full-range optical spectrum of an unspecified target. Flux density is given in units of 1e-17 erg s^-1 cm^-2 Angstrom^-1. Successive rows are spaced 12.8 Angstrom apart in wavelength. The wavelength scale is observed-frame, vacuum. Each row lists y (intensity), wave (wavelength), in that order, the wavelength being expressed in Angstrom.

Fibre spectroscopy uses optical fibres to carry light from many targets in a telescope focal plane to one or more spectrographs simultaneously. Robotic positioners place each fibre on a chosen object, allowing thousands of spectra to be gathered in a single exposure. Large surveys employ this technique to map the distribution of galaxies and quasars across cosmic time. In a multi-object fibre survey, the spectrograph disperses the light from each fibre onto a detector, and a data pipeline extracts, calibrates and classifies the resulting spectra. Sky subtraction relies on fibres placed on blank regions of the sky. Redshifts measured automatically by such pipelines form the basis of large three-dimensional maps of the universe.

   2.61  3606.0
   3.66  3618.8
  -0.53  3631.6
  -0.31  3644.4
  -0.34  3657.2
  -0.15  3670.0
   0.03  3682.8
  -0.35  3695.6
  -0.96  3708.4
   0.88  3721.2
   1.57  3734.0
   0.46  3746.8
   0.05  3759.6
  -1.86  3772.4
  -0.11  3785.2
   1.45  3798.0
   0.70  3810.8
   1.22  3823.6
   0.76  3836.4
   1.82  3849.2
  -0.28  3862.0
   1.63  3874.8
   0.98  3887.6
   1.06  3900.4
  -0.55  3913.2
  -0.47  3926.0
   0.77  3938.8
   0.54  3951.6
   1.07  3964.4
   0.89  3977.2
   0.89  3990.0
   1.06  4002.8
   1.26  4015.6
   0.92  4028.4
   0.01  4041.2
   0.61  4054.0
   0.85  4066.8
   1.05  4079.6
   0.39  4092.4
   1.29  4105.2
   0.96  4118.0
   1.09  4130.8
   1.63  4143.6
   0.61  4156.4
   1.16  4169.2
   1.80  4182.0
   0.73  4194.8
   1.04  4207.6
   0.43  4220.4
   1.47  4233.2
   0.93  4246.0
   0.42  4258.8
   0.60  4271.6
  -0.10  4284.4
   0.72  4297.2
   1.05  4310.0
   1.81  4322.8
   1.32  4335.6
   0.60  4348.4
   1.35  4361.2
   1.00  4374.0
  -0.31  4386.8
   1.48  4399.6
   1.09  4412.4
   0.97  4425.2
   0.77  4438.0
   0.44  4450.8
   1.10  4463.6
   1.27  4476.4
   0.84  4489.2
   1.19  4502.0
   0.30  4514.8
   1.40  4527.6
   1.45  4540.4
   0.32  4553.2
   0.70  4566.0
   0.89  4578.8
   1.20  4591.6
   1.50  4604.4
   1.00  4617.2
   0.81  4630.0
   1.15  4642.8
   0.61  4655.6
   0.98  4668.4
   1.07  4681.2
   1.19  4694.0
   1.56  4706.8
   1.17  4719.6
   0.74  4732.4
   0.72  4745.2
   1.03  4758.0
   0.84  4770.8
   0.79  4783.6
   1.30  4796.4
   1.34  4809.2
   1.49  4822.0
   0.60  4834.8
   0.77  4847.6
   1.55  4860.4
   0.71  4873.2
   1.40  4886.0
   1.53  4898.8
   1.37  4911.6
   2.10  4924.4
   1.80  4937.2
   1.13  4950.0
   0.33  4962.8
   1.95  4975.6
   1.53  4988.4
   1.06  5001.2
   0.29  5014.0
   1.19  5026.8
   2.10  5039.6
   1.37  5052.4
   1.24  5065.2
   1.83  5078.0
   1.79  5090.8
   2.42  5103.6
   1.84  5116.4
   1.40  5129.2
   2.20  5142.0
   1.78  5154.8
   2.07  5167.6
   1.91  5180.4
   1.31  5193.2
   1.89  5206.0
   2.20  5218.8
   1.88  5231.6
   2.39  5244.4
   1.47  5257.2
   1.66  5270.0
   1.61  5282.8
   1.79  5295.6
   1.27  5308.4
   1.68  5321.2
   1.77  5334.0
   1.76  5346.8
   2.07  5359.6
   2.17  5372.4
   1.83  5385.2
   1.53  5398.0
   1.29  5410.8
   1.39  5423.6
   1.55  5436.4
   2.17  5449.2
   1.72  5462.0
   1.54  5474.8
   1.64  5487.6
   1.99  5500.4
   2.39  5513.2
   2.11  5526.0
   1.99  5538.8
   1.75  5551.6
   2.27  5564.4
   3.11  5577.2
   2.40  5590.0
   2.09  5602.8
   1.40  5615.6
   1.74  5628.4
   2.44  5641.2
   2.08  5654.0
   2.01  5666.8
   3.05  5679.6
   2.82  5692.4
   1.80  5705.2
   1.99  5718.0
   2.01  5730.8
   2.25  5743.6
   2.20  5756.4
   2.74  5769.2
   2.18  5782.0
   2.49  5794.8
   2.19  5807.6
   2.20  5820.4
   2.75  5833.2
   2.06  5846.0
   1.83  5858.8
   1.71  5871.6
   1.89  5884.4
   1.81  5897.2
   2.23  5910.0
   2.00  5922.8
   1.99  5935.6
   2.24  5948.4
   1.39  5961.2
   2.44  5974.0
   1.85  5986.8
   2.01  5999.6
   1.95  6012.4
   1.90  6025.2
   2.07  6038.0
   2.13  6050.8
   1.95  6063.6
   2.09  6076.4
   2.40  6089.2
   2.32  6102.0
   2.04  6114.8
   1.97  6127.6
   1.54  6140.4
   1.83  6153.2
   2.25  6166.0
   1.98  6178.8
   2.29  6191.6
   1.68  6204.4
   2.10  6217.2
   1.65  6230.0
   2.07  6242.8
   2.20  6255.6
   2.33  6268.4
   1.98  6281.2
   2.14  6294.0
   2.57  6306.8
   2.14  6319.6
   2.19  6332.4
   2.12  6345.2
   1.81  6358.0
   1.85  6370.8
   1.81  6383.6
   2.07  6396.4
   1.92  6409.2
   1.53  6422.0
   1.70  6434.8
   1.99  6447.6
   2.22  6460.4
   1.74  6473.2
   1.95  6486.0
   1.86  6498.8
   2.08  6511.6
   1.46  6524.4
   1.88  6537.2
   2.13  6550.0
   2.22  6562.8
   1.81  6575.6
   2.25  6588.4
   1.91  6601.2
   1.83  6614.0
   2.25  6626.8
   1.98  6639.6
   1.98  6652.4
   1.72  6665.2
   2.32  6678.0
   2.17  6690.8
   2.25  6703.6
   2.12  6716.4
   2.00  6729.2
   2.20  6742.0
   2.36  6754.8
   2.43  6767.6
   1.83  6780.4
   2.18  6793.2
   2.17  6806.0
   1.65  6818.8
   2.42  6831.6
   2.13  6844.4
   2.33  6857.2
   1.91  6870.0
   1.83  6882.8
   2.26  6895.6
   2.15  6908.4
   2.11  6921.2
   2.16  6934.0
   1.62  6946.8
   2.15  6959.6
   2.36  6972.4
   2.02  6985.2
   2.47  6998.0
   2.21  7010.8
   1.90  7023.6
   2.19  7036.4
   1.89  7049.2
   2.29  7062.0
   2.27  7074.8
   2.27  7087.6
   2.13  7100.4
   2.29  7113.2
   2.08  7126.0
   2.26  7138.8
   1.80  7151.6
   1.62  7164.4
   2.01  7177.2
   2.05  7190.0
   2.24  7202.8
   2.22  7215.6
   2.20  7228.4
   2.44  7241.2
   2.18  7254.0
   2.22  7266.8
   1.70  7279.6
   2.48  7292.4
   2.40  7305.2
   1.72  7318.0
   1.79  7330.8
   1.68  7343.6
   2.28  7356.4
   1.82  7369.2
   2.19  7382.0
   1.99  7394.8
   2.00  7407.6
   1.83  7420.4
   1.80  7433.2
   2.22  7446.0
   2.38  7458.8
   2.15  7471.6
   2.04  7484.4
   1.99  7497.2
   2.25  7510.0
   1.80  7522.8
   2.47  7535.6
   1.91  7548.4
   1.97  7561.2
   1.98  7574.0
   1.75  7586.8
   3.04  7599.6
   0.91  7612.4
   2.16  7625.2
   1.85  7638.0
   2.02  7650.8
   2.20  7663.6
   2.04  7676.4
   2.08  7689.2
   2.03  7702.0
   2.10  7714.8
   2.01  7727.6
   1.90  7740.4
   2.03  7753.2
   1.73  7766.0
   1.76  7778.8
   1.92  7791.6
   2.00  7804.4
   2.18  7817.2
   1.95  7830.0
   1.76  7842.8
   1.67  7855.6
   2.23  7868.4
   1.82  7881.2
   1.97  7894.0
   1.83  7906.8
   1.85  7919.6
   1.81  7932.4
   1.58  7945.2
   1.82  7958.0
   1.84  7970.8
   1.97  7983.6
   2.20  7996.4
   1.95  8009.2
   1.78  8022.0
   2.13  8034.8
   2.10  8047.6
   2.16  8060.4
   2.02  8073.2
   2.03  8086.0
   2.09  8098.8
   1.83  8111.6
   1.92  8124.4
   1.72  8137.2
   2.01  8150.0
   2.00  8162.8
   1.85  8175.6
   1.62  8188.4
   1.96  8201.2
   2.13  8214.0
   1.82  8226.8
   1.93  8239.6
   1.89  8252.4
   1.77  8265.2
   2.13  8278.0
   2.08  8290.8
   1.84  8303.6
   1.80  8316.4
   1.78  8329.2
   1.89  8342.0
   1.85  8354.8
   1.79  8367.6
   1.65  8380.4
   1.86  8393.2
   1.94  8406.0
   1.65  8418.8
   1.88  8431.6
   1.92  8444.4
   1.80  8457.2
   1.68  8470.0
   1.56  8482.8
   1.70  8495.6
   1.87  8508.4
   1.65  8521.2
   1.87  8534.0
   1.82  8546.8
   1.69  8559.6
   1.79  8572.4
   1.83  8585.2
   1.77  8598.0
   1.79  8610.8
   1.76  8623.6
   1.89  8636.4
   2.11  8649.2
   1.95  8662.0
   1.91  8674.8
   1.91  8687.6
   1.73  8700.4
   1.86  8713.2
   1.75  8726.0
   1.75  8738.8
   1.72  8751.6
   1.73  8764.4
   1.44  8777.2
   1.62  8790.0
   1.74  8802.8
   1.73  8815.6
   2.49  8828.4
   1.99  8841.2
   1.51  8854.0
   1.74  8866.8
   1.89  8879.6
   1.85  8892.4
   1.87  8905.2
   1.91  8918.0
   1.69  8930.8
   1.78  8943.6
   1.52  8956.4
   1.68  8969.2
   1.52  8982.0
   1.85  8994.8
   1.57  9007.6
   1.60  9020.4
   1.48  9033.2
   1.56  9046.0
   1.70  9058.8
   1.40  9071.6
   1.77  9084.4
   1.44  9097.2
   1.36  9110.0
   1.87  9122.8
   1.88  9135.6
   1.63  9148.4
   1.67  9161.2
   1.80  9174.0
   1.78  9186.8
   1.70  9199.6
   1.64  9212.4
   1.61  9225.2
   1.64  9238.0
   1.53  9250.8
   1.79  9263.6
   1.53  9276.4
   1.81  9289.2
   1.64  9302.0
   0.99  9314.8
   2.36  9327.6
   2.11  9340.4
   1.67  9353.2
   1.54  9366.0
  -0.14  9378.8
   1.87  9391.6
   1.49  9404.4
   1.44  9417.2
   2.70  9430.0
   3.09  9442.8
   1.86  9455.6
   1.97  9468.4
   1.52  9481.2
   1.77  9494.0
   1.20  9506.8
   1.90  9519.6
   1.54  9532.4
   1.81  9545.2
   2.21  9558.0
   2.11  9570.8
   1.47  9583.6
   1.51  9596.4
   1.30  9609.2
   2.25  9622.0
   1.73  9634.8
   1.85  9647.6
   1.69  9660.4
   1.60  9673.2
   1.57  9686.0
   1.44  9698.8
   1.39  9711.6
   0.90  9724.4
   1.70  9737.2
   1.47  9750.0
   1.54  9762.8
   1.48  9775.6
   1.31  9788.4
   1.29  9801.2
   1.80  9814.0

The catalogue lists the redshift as 0.262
